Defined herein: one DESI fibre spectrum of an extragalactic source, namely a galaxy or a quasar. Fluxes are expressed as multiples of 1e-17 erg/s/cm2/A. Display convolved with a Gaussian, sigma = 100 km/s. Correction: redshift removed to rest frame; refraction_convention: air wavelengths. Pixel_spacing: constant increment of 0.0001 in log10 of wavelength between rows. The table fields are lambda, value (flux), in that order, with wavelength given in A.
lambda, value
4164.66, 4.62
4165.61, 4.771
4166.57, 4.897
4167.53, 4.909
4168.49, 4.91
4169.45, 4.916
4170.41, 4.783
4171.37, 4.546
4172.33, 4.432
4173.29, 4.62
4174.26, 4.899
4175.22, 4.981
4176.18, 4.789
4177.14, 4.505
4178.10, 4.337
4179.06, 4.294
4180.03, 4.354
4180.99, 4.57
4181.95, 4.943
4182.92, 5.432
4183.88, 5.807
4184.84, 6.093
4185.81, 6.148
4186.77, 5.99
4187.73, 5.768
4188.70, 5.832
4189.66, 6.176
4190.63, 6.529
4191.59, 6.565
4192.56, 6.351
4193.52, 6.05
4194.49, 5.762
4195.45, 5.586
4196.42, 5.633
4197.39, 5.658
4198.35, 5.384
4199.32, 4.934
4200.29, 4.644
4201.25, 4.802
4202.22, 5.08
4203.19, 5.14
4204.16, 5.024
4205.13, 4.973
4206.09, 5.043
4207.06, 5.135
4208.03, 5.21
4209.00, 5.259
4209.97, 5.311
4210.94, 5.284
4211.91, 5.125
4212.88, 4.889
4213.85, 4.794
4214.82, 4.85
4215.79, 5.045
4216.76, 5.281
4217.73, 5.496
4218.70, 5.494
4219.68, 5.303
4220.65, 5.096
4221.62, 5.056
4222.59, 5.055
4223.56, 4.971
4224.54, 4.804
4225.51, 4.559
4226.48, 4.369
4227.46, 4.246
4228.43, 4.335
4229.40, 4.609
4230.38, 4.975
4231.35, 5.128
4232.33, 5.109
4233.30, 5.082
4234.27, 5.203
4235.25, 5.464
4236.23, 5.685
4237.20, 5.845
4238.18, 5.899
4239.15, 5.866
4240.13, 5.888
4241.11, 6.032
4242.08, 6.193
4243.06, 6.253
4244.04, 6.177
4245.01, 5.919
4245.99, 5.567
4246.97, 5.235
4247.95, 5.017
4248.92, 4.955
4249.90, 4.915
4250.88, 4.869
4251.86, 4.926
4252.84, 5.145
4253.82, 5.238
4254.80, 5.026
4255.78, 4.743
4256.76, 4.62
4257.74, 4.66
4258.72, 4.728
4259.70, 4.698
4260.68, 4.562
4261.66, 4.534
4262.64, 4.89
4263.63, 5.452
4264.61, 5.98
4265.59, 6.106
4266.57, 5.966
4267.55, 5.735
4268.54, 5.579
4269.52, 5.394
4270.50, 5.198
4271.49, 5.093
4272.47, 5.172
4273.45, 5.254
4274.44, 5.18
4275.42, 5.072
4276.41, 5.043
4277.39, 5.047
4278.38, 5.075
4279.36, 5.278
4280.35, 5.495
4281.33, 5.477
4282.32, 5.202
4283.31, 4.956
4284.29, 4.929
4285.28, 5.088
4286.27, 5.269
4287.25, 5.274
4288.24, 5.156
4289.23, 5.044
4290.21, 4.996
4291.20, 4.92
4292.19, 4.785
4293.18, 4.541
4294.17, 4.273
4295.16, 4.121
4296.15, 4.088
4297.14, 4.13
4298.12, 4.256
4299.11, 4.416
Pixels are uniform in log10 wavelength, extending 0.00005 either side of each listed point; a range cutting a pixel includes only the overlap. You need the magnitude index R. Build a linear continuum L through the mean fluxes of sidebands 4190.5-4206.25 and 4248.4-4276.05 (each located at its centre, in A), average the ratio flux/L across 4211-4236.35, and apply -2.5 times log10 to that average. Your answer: 0.071 mag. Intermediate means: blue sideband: 5.47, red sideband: 5.13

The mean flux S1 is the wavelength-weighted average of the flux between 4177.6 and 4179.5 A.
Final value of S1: 4.33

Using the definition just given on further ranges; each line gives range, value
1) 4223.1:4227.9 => 4.58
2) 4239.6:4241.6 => 5.96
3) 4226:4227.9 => 4.29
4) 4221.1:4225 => 4.97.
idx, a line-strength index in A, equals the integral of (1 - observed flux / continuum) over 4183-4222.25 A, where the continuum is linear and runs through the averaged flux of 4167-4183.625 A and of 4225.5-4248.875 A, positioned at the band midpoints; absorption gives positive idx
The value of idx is -3.4 A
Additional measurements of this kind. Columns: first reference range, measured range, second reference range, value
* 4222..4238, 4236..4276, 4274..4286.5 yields -2.1 A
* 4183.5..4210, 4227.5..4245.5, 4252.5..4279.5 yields -0.6 A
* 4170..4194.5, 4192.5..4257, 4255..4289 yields 0.3 A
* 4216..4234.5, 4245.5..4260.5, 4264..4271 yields 1.4 A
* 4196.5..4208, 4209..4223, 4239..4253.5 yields 0.2 A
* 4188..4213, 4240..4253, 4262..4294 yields -0.5 A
